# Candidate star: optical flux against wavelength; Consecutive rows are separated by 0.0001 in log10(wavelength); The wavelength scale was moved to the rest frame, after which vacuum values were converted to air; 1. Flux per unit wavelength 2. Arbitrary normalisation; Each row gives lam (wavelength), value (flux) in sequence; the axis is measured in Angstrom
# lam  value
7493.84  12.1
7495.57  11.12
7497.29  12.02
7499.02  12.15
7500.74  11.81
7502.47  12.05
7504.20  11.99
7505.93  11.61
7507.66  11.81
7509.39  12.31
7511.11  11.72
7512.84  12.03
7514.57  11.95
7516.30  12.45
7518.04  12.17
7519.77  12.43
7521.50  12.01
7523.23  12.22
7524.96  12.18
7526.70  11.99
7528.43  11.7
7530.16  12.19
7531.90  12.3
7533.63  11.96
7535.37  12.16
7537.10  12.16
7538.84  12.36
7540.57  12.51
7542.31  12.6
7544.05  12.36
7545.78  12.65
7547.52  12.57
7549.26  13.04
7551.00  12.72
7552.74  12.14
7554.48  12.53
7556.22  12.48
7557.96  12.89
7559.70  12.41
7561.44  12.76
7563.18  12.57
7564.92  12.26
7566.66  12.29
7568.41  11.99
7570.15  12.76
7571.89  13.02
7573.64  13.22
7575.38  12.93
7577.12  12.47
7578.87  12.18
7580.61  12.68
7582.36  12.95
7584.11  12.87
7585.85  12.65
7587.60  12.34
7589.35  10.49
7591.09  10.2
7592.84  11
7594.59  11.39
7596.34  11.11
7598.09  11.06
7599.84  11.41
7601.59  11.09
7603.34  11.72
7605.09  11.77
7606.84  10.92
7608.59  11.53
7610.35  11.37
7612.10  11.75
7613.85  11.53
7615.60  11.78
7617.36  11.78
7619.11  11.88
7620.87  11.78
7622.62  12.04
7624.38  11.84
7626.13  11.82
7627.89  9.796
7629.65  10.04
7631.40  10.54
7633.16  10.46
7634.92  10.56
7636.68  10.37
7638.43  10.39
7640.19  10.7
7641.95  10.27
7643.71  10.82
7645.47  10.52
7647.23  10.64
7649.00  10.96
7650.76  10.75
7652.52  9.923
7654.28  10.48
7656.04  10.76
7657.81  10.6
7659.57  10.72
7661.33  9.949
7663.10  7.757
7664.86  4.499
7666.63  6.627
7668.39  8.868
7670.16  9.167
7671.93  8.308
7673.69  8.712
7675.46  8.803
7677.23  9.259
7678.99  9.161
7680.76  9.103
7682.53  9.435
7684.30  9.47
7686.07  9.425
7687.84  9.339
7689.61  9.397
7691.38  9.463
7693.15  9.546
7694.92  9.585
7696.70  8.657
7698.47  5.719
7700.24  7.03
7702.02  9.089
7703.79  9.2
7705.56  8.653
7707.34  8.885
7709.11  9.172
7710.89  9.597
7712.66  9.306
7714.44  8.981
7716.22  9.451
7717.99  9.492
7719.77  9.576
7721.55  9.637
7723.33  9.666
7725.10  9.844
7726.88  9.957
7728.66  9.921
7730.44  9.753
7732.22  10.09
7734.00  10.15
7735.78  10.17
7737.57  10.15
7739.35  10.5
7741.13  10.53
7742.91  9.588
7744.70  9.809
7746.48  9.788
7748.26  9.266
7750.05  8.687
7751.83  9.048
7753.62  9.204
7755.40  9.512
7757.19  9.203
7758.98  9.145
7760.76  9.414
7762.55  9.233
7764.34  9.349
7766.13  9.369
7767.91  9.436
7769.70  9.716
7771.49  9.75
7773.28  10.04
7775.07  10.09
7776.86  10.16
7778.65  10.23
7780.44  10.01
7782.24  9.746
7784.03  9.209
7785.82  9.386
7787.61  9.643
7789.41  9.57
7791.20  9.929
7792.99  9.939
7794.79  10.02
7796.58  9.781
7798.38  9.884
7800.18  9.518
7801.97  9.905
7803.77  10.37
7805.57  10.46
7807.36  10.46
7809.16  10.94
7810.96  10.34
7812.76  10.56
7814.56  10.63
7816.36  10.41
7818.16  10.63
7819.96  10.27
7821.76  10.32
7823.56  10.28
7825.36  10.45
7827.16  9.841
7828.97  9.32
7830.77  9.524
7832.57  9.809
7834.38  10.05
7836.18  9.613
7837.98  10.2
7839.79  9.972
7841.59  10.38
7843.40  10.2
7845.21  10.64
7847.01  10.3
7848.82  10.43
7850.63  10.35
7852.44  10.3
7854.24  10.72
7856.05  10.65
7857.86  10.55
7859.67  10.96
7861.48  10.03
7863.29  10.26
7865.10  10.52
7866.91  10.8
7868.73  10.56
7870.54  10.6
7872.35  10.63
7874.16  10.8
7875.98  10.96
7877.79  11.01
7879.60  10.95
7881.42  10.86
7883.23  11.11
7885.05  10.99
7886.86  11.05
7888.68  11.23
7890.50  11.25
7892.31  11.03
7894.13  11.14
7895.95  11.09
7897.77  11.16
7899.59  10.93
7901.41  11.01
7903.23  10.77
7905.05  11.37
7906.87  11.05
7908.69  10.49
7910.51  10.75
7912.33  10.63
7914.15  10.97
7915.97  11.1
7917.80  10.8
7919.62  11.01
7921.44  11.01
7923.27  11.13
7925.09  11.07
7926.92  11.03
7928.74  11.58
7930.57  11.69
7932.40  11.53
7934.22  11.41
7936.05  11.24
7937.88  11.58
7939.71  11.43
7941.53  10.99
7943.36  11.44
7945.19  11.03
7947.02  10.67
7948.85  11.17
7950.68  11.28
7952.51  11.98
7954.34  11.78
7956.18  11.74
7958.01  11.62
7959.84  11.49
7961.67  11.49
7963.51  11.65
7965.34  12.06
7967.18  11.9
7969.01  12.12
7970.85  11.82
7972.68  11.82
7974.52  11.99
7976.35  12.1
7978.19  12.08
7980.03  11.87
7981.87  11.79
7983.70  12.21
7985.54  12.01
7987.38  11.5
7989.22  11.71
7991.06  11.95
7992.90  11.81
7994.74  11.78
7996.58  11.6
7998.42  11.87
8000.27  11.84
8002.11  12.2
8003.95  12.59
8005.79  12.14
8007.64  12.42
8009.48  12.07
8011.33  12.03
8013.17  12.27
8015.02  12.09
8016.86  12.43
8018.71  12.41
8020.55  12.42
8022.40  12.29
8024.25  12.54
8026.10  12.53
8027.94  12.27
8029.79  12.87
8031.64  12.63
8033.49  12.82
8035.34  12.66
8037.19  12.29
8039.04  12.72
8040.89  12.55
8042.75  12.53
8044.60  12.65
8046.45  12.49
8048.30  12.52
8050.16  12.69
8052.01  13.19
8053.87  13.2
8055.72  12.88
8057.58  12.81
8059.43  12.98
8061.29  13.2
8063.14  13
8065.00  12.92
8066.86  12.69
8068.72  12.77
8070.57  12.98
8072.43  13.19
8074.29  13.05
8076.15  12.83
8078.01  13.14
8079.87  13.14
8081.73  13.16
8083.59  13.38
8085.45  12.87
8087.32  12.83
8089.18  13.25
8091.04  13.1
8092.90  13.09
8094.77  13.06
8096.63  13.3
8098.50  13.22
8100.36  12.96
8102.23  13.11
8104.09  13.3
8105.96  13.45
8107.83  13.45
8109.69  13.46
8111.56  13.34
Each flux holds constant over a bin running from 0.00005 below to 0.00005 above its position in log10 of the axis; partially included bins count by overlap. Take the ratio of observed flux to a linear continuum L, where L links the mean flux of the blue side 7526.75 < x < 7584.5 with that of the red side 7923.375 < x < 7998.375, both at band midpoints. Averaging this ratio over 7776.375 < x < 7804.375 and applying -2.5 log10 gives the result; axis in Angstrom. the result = 0.217 mag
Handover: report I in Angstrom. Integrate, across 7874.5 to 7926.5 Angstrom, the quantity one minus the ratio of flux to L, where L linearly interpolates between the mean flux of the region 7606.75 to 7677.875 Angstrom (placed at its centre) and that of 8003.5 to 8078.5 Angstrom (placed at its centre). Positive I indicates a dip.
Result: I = 3.6 Angstrom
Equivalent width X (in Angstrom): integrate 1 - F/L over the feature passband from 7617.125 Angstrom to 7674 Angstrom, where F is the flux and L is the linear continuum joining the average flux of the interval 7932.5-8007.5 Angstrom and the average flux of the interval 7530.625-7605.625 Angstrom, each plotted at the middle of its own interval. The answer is 9.4 Angstrom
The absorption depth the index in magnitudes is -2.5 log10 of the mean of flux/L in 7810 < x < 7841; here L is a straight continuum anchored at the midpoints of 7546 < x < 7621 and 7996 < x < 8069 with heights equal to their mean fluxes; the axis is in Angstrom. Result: 0.21 mag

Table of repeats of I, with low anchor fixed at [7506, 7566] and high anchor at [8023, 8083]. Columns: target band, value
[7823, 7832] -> 1.9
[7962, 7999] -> 2.5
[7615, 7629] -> 0.9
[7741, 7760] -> 4.7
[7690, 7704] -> 4.4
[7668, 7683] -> 4.2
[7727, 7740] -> 2.5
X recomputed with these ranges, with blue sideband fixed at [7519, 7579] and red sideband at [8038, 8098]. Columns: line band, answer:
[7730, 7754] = 5.4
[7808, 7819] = 1.8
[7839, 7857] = 3.3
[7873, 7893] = 2.7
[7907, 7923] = 2.4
